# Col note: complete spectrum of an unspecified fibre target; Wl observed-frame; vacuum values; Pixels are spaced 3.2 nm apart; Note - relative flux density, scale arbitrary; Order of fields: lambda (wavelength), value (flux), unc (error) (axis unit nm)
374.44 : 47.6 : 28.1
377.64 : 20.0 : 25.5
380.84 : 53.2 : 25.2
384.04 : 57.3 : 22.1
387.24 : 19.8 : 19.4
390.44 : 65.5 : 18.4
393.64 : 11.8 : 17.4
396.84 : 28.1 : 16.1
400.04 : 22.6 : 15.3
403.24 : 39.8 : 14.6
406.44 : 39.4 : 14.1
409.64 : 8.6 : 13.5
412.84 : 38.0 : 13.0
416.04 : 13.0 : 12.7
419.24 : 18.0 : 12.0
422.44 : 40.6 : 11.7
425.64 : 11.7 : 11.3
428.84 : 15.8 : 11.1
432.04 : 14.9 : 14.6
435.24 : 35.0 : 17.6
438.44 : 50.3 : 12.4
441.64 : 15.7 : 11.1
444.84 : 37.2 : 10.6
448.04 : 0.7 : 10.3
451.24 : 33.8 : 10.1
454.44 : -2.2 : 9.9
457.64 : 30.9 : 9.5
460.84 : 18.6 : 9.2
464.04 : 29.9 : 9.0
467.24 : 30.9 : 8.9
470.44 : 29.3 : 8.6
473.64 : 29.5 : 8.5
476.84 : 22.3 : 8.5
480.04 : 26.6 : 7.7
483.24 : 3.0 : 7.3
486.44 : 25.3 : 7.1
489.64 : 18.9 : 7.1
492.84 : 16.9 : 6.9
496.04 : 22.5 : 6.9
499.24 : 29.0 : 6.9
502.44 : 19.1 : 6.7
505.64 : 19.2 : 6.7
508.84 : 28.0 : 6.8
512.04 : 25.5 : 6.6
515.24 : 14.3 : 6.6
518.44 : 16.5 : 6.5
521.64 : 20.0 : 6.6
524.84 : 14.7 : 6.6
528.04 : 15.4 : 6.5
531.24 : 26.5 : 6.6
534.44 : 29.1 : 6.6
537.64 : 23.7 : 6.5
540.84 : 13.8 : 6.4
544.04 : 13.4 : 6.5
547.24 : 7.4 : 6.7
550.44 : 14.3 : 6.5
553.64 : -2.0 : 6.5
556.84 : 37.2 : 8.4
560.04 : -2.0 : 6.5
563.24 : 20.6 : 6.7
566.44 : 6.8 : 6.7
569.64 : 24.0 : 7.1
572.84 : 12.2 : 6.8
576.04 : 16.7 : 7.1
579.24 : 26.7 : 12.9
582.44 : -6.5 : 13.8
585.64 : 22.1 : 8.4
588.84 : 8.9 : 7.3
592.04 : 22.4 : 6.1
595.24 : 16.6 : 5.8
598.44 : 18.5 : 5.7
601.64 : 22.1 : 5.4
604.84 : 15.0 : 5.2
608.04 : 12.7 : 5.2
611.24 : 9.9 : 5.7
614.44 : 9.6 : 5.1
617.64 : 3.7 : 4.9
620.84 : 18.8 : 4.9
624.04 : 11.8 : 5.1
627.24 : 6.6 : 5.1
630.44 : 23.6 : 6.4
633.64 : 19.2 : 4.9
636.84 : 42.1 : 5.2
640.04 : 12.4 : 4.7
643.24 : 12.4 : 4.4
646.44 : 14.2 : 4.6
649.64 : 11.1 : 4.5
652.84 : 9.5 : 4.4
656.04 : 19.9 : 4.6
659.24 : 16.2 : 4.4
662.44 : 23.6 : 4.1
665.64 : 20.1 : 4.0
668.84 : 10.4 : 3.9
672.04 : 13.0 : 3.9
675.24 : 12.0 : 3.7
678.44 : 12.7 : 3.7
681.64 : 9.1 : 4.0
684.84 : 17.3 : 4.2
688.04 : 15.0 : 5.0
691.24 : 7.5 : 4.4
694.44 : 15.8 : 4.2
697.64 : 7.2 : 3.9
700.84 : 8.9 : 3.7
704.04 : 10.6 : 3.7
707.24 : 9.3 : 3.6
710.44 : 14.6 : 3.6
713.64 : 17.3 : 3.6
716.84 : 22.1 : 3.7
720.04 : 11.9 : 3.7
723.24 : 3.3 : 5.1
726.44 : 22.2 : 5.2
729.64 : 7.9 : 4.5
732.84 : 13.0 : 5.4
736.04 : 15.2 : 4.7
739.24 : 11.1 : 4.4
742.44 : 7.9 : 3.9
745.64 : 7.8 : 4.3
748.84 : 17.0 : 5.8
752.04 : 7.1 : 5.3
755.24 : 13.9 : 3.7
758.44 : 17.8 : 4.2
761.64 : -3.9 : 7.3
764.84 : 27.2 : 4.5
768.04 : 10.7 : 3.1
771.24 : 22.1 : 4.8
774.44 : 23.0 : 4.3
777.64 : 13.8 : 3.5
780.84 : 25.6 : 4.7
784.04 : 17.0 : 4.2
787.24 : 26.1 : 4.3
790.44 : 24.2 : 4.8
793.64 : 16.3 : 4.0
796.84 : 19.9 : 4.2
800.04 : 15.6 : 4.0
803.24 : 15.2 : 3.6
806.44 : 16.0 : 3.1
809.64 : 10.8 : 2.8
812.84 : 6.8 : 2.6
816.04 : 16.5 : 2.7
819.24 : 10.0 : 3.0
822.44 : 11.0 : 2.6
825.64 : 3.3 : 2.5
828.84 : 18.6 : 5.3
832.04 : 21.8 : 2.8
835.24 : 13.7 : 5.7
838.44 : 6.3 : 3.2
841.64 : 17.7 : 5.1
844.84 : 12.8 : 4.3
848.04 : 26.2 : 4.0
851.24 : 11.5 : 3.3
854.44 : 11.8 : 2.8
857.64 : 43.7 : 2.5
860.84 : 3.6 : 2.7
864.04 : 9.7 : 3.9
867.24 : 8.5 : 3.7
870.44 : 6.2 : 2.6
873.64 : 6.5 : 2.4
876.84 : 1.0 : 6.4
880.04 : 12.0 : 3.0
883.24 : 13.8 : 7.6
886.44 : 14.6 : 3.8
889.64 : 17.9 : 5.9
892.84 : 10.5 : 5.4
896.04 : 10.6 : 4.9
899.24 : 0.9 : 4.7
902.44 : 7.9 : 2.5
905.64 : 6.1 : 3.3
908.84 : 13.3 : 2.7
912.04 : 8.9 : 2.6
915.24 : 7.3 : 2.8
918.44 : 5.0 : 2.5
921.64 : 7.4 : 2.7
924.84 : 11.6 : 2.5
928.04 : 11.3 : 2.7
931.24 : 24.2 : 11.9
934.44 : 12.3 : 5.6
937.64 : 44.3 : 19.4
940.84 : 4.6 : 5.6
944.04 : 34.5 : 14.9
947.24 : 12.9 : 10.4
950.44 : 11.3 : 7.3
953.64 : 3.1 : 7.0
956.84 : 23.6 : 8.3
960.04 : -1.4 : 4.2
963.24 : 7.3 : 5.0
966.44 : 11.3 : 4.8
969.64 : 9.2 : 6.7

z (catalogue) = 0.71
